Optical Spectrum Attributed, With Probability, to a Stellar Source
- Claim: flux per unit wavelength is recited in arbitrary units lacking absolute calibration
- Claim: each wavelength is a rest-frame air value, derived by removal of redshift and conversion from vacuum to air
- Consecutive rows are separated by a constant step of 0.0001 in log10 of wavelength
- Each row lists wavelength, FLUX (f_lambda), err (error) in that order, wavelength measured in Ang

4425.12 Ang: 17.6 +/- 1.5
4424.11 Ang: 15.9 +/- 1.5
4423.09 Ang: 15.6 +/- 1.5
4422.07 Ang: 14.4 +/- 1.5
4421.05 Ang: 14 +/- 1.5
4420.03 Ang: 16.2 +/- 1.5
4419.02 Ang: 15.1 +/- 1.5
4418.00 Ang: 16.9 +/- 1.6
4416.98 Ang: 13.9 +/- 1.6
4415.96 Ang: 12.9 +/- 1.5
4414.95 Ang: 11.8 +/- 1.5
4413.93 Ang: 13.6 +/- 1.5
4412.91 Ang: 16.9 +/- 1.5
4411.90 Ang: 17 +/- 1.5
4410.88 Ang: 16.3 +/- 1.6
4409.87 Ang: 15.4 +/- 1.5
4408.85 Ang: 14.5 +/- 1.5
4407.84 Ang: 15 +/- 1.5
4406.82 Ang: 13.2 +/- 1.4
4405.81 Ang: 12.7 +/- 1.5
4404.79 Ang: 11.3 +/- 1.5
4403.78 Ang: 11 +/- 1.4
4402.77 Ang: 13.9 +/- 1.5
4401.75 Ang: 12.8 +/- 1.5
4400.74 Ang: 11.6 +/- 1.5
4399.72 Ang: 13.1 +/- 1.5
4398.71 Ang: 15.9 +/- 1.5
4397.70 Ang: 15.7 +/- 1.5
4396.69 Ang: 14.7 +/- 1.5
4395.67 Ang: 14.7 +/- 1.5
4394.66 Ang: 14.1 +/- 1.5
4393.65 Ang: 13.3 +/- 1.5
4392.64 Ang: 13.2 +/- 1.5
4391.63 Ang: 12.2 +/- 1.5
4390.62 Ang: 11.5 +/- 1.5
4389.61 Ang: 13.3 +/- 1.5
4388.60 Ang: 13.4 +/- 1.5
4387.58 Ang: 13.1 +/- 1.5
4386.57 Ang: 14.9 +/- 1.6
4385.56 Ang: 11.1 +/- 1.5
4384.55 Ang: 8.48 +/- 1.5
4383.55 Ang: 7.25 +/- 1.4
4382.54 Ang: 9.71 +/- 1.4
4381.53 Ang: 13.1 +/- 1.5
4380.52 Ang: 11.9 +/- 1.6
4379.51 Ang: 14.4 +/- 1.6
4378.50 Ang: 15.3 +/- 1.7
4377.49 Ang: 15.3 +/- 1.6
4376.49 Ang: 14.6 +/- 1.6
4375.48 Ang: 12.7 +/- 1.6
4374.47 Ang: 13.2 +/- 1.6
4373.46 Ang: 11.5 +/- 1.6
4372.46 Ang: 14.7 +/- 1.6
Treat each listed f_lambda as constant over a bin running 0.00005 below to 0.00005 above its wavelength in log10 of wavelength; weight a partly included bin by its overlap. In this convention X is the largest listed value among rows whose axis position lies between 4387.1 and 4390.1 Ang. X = 13.4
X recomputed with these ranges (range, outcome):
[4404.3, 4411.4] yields 16.3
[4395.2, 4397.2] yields 14.7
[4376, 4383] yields 15.3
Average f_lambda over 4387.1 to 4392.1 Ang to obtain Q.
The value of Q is 12.7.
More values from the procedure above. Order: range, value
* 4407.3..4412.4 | 15.6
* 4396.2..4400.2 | 14.9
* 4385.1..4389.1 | 13.1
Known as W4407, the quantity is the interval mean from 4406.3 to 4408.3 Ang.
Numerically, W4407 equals 14.1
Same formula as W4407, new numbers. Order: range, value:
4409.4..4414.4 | 15.9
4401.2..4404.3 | 12.6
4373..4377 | 13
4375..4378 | 14.2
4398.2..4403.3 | 13.4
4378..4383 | 12.9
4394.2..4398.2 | 14.8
